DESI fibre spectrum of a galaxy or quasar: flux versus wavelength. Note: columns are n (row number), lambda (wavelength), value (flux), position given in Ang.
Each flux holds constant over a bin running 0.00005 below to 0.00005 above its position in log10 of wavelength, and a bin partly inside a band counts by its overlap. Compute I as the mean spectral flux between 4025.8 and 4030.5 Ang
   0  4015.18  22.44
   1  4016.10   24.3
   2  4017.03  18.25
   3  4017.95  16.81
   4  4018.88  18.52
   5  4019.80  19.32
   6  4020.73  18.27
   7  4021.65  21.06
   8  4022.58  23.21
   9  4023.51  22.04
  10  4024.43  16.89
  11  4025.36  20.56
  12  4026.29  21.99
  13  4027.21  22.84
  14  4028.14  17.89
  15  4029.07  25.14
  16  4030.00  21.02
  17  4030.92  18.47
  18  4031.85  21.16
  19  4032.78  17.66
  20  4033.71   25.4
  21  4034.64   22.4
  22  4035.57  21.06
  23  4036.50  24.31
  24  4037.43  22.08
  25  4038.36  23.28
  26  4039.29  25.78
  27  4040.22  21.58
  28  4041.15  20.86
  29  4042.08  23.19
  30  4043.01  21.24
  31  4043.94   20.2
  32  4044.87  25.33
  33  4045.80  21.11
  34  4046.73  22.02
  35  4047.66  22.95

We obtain 21.8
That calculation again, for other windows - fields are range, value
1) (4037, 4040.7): 23.2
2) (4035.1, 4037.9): 22.5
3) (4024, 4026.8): 19.9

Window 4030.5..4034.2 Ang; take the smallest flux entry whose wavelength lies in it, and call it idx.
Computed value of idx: 17.66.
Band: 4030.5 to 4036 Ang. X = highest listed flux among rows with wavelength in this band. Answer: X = 25.4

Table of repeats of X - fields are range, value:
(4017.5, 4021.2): 19.32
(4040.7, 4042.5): 23.19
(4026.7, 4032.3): 25.14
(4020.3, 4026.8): 23.21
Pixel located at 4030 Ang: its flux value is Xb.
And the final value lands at 21.02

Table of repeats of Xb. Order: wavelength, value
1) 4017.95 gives 16.81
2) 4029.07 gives 25.14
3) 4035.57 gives 21.06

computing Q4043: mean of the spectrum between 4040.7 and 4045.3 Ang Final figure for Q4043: 22.2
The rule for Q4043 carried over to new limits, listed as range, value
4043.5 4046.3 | 22.3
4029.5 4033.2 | 19.7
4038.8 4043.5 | 22.5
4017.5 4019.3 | 17.6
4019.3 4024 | 20.8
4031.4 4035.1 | 21.6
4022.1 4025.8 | 20.7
